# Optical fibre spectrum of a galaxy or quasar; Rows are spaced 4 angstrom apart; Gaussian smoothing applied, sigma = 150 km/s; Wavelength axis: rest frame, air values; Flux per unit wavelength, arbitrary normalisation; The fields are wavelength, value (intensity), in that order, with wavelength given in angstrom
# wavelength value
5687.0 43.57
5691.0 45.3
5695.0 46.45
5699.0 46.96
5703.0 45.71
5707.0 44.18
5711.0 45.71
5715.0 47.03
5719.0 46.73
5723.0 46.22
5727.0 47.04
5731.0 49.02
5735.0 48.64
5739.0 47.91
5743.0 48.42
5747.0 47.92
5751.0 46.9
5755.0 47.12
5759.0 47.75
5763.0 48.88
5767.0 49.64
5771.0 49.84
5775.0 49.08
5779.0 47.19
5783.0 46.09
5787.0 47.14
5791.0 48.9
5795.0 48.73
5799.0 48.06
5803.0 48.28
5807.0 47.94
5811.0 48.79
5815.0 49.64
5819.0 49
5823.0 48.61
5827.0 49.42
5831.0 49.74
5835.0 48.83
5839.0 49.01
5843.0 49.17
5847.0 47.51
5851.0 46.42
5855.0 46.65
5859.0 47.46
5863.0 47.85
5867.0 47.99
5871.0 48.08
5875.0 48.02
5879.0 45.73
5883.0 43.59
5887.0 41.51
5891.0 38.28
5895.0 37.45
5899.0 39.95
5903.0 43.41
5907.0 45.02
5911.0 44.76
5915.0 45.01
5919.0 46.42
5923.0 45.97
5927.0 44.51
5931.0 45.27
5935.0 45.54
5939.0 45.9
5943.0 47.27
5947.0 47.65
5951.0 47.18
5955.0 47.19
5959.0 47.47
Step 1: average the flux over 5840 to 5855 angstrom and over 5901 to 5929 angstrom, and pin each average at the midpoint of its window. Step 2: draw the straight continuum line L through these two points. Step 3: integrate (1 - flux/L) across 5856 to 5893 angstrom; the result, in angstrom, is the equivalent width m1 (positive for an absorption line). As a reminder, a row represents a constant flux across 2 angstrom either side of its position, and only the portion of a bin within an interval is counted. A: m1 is 0.9 angstrom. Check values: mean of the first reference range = 47.6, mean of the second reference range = 45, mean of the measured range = 45.4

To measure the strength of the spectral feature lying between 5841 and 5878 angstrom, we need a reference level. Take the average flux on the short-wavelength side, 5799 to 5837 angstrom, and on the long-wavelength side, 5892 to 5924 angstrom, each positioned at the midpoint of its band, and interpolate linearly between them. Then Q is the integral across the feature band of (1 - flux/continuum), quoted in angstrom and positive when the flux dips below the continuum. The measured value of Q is -1.09 angstrom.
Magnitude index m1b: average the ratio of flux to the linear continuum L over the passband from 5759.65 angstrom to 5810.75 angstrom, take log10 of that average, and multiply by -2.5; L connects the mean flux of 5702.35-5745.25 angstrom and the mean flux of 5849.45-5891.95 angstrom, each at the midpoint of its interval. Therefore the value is -0.042 mag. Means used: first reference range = 47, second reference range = 45.8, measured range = 48.3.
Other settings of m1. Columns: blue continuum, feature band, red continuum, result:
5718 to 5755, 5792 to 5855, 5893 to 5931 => -3.95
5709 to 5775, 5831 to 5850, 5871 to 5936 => -1.34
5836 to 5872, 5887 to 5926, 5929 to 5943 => 3.04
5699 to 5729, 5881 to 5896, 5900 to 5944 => 1.64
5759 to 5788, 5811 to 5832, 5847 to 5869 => -0.66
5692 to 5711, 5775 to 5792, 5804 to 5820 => 0.20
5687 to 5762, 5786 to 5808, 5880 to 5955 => -1.12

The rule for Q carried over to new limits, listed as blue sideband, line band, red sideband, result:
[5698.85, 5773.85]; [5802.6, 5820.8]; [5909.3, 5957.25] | -0.7 angstrom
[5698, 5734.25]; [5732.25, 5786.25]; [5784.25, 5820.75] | -0.7 angstrom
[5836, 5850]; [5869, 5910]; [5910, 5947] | 3.4 angstrom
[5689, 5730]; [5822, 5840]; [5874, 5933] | -1.9 angstrom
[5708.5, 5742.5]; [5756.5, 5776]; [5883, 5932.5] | -1.1 angstrom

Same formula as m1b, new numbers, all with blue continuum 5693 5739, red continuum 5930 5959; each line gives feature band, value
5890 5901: 0.21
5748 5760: -0.01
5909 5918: 0.04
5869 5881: -0.01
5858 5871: -0.03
